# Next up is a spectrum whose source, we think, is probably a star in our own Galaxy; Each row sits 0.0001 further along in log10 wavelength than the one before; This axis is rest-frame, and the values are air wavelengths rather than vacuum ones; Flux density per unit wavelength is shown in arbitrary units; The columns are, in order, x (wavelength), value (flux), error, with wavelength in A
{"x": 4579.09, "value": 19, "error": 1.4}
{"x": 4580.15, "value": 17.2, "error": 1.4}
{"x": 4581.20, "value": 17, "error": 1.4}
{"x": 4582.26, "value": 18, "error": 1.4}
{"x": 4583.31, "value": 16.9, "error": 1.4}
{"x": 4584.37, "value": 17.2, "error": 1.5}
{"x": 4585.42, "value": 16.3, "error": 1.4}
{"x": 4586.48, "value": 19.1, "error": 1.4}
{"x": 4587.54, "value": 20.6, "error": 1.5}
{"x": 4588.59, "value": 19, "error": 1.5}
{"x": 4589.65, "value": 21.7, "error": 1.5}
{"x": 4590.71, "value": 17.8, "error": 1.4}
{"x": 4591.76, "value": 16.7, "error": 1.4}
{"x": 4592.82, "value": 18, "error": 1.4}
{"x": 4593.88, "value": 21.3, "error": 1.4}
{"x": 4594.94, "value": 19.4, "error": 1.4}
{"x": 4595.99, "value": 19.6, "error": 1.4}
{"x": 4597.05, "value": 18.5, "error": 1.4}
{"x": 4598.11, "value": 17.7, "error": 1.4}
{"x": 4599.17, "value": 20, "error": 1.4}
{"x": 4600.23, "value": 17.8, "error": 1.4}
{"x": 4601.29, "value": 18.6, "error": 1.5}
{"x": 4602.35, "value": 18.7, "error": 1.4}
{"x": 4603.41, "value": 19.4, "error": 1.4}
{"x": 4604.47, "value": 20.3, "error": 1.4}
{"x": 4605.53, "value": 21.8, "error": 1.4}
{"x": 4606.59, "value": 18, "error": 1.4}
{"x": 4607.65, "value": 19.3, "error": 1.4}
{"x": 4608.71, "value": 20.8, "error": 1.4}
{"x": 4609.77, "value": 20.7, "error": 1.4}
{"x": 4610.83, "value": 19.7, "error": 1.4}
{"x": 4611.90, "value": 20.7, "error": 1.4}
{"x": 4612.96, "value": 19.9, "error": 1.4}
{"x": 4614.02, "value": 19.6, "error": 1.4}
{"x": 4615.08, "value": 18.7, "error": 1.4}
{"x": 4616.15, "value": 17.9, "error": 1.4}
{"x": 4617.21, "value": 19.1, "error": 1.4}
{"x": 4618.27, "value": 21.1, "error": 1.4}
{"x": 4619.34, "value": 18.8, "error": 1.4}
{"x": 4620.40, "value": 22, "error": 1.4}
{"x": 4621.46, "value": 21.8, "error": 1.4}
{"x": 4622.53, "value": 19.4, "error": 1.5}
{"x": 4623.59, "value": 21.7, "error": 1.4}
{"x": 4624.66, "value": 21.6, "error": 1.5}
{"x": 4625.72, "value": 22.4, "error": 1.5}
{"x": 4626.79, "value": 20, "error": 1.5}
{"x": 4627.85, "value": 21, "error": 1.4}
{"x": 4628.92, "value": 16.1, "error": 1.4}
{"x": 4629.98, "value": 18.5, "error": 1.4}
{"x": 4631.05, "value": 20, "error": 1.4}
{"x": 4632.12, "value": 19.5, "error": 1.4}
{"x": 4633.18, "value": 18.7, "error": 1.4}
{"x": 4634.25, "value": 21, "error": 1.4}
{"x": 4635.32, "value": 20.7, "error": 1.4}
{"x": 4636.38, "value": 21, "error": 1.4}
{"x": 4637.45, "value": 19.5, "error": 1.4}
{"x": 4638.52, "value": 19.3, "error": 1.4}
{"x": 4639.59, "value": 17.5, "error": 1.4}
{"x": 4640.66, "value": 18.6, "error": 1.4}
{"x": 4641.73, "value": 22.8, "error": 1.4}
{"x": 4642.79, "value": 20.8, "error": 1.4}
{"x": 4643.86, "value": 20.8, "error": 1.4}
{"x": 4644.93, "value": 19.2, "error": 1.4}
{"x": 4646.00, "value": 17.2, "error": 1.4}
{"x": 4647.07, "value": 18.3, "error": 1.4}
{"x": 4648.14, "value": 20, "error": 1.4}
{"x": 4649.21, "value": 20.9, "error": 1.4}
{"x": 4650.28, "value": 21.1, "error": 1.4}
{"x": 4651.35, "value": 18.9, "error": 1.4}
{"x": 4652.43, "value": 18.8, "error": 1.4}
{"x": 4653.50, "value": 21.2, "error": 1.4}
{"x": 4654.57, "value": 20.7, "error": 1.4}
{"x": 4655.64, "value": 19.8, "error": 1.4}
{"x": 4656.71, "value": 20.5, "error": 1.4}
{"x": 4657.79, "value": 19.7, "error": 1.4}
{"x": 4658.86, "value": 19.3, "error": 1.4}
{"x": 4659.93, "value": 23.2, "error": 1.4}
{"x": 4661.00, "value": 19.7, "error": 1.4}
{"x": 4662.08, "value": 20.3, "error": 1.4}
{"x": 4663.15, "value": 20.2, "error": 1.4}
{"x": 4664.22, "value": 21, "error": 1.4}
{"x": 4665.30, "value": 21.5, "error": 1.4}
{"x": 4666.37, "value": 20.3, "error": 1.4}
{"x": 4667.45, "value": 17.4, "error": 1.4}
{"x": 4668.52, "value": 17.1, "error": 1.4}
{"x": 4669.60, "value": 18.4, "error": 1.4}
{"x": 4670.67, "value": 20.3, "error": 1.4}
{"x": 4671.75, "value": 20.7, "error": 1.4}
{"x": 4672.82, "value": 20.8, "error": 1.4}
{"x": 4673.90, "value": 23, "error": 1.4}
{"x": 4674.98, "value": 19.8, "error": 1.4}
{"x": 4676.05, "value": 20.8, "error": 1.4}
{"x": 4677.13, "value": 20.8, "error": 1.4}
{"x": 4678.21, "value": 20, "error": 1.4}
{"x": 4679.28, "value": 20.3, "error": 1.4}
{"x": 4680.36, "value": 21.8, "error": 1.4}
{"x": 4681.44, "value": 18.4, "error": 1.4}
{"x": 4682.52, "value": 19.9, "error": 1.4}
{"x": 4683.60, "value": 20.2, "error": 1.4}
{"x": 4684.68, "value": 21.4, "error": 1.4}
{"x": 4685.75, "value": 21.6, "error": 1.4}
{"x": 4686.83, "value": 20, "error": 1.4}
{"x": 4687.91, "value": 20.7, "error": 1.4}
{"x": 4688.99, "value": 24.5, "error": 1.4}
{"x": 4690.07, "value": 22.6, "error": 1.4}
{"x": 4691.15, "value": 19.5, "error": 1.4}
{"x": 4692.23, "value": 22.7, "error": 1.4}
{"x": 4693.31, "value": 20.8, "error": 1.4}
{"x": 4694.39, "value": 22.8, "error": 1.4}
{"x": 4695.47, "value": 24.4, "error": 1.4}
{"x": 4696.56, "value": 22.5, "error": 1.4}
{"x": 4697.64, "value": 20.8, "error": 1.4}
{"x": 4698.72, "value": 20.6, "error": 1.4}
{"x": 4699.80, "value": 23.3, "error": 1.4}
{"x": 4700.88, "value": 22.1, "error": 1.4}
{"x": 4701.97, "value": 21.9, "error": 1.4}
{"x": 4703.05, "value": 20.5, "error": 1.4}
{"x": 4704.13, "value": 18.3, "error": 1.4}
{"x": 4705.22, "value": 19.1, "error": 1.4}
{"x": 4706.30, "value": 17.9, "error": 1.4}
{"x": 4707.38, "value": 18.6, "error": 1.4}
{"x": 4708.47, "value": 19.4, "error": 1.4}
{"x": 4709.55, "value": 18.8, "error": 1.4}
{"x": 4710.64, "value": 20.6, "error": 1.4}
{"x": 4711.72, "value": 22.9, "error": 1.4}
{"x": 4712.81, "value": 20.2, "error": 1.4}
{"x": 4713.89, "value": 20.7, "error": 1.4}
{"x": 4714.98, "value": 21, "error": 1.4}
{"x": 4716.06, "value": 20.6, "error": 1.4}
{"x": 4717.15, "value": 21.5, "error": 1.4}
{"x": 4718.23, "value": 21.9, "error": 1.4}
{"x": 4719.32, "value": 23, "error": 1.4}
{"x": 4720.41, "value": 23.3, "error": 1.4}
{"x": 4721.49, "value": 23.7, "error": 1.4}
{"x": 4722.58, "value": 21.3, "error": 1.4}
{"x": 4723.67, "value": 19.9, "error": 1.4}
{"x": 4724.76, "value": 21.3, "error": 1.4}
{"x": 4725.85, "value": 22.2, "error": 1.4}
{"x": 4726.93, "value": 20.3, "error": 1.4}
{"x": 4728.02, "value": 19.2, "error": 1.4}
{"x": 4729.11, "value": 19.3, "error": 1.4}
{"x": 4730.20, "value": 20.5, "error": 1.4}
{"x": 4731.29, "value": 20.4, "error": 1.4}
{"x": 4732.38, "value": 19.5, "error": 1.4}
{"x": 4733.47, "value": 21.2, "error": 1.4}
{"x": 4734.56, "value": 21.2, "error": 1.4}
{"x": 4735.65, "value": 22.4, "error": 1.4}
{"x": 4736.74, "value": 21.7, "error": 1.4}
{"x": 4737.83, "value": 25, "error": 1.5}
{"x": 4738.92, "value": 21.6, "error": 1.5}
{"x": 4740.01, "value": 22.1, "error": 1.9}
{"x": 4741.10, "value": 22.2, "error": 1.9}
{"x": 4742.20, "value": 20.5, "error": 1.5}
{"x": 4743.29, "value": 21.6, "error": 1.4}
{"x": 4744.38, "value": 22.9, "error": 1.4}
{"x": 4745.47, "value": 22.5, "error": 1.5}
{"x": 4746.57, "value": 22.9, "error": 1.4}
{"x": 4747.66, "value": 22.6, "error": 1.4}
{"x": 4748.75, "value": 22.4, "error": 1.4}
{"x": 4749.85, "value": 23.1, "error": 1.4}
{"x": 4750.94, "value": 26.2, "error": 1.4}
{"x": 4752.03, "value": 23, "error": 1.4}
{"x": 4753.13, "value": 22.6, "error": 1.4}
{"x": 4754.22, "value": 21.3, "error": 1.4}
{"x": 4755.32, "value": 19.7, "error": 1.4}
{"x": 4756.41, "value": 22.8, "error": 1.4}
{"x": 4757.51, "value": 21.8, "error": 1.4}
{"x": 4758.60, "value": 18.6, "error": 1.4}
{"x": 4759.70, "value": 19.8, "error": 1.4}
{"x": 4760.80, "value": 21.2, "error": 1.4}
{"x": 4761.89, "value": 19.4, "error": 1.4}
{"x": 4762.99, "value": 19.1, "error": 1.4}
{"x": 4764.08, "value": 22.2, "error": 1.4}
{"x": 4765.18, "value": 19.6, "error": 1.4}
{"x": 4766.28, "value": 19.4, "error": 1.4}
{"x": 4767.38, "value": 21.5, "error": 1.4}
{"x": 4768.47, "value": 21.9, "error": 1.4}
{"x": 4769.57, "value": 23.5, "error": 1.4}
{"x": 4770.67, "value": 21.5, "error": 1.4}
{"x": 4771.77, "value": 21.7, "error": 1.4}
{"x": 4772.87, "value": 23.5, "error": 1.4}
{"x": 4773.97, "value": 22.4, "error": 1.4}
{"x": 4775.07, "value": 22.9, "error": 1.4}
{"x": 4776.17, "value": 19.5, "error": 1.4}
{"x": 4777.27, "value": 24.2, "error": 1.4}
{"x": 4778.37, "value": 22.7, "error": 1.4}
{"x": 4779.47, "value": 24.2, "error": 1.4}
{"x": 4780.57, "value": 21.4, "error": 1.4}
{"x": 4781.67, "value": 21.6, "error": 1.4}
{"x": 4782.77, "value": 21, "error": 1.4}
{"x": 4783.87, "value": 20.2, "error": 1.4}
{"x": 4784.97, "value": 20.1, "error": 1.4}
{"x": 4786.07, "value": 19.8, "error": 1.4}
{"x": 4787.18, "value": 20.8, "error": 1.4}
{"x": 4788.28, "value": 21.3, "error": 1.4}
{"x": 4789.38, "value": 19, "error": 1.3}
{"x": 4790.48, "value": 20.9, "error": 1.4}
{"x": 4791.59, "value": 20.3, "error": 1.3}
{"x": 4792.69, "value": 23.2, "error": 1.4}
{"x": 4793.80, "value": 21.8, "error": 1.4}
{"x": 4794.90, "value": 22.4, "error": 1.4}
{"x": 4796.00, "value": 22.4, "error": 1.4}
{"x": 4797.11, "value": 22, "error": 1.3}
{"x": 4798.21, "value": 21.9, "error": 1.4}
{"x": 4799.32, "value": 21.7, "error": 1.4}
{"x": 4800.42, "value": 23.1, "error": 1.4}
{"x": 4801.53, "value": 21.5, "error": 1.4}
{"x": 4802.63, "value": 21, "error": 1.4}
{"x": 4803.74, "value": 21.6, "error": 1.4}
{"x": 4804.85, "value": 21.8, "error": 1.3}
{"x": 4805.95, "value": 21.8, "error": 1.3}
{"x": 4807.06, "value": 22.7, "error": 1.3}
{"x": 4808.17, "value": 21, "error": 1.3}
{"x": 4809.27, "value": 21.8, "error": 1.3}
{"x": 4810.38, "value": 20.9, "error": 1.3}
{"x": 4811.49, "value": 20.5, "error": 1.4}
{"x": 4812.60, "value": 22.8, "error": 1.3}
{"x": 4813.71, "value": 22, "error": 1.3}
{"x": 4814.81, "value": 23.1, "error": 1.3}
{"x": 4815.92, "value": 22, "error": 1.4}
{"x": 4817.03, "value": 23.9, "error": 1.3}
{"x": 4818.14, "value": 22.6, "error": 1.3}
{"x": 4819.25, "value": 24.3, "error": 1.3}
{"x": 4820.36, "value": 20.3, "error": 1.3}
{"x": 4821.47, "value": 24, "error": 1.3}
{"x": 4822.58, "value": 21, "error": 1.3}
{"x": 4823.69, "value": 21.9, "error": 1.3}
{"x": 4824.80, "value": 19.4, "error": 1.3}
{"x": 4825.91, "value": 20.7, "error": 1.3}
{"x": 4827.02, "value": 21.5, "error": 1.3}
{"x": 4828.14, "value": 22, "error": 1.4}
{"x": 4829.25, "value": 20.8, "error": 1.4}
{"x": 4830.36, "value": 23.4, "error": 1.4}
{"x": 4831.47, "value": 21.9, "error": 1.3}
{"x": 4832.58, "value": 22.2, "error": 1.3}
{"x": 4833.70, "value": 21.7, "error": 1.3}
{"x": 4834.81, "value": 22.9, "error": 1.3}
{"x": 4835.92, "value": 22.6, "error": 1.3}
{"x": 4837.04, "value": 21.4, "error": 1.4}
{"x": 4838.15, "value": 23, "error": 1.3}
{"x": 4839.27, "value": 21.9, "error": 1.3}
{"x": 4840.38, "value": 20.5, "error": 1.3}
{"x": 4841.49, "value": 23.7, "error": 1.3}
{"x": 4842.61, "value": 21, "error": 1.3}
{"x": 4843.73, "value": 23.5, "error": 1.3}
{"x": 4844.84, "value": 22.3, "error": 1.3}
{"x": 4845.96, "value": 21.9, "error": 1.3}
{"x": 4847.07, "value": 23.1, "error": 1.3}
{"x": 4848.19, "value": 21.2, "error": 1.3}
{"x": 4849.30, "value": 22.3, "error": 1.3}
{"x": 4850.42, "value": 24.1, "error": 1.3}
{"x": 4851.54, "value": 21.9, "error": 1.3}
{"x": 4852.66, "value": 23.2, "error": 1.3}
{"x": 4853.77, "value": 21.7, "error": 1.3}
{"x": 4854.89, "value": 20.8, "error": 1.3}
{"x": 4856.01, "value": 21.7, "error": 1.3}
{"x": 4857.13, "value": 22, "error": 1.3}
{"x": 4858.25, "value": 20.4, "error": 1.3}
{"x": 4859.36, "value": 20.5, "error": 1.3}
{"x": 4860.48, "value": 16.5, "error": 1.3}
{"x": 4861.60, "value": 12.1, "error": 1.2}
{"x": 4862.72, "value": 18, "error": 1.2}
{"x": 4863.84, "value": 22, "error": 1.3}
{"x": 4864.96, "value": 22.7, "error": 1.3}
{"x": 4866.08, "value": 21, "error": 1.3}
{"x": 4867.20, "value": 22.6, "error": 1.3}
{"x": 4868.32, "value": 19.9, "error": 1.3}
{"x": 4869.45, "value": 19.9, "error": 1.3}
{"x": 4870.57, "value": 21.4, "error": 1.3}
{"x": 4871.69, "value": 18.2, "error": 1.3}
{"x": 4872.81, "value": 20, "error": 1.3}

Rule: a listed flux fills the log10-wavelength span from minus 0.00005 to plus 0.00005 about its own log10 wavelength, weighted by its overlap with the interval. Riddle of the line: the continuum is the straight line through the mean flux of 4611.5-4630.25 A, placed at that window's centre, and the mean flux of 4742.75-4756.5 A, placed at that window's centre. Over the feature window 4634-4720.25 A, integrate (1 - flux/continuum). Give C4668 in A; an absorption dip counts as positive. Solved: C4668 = 2.57 A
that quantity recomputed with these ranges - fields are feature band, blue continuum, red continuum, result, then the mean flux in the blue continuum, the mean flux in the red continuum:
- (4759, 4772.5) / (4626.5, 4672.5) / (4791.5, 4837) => 0.3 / 19.8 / 22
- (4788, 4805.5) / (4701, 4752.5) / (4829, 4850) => 0.2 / 21.3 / 22.2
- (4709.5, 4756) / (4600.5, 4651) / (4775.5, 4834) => -1.5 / 19.9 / 21.7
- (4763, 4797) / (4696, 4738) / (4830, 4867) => -0.5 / 21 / 21.5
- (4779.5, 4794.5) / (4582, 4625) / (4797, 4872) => 0.1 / 19.4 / 21.6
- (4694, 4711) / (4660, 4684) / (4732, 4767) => 0.0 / 20.2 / 21.6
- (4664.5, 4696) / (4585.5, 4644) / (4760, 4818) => -0.6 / 19.7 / 21.6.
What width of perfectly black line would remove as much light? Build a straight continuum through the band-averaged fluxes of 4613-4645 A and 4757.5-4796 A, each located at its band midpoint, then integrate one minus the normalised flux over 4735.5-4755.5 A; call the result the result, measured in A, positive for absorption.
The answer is -1.41 A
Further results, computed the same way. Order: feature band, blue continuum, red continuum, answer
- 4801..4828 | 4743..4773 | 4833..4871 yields -0.5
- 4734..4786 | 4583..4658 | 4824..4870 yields -2.8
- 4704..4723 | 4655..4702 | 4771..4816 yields 0.3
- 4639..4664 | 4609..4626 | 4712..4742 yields 0.8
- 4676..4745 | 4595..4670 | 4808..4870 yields -2.3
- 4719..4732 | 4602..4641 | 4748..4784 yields 0.0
